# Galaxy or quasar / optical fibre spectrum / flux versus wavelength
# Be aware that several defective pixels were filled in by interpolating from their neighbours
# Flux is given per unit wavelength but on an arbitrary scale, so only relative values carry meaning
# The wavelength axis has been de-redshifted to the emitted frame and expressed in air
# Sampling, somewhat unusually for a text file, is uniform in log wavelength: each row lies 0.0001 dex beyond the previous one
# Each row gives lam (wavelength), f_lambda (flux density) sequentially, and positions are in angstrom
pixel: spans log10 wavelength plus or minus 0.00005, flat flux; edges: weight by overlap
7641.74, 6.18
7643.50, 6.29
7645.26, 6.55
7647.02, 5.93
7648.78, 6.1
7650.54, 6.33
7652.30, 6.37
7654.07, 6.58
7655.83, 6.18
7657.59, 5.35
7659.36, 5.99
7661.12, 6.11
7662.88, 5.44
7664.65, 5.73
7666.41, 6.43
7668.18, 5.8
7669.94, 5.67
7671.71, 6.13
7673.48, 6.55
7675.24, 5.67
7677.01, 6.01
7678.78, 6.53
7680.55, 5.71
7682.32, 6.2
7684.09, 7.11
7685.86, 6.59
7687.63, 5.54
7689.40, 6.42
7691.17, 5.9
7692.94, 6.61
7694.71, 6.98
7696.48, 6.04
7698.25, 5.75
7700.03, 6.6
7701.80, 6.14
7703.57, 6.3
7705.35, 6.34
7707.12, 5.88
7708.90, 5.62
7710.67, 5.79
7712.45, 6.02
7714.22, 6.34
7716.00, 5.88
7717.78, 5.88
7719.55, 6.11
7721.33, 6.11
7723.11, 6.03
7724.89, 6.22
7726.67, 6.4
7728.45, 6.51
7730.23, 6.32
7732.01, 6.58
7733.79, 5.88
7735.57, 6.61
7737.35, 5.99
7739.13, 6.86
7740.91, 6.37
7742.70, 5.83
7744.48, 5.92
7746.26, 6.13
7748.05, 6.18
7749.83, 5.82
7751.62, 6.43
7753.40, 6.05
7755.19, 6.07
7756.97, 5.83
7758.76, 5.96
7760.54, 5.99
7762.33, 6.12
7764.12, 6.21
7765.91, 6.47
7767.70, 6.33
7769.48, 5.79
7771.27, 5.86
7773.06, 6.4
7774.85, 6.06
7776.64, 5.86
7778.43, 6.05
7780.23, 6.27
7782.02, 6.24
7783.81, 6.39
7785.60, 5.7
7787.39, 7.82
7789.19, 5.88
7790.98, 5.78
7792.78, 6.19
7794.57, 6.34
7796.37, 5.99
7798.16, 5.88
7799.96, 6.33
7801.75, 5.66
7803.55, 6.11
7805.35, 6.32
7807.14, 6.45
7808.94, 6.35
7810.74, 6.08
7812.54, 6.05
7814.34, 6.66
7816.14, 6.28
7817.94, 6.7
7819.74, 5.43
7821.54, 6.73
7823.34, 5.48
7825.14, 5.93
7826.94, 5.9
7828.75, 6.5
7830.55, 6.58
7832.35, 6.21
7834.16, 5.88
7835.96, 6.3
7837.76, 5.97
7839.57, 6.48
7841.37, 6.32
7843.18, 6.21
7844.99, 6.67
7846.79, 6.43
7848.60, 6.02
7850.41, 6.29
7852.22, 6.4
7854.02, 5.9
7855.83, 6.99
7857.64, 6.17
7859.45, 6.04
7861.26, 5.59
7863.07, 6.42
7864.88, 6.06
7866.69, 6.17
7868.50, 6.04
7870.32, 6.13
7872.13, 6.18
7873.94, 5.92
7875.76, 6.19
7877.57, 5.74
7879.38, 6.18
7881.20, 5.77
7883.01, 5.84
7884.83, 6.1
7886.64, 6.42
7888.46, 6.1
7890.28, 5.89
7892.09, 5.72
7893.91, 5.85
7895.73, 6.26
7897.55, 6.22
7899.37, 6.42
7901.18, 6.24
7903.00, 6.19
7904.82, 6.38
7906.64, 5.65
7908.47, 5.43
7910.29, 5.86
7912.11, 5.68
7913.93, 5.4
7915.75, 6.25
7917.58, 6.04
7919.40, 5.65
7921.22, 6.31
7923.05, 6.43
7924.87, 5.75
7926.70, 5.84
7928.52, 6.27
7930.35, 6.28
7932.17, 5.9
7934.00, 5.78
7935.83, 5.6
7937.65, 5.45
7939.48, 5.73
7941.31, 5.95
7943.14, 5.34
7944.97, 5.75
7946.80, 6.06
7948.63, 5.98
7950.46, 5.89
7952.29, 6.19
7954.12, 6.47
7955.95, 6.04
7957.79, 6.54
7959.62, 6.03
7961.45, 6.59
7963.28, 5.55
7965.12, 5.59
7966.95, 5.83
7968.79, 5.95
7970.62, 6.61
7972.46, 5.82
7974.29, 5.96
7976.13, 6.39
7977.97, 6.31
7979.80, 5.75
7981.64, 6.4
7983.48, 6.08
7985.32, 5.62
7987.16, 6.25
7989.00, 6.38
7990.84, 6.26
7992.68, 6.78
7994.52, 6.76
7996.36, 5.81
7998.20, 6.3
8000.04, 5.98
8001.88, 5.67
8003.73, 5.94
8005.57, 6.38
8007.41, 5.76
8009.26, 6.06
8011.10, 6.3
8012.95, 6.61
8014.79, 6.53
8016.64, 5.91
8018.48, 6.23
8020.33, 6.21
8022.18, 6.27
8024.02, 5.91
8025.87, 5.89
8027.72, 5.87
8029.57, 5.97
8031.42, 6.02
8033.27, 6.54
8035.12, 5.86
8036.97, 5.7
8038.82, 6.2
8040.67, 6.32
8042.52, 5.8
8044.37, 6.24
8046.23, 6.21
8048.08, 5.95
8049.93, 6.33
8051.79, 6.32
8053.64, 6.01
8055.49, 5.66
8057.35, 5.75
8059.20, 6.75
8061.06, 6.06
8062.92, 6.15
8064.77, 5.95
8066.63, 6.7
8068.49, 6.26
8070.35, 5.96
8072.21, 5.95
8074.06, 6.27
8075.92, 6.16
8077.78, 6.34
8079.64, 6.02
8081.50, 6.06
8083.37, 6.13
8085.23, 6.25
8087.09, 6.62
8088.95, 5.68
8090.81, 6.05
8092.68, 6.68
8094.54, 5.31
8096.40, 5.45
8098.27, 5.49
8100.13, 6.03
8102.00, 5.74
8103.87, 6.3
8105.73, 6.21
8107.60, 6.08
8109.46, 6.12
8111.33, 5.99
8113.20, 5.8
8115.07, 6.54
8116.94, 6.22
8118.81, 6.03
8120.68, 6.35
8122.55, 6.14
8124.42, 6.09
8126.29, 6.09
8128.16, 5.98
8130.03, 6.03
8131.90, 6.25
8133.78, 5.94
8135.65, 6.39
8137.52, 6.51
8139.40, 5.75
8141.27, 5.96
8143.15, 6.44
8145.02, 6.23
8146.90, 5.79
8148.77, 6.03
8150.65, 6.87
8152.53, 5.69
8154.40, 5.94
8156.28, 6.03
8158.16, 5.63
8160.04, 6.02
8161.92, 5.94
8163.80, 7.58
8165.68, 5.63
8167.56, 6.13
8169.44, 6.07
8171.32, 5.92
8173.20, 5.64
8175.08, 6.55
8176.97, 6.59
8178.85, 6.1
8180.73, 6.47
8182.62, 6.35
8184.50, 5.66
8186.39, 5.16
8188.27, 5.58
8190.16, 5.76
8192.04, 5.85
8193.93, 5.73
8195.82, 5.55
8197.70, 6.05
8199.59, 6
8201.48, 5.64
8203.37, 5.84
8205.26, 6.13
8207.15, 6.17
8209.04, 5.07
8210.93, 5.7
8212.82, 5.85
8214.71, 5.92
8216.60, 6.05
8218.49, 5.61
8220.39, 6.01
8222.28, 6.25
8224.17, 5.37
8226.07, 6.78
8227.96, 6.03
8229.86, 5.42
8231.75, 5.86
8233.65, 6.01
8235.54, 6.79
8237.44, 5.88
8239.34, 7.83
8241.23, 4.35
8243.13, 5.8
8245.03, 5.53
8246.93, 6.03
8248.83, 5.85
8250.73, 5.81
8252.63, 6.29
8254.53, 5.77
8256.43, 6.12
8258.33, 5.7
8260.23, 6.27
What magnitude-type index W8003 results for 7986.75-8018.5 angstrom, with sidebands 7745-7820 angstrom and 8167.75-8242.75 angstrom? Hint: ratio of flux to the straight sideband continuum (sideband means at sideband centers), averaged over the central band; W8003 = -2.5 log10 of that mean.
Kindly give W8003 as -0.031 mag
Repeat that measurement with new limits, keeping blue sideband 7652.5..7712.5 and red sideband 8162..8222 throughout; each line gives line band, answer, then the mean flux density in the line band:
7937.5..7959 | 0.01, 5.97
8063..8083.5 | -0.03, 6.16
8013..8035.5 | -0.02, 6.13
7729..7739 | -0.04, 6.33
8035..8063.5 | -0.02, 6.09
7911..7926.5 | 0.02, 5.93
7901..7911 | 0.02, 5.93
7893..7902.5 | -0.03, 6.2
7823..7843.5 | -0.02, 6.16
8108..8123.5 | -0.03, 6.15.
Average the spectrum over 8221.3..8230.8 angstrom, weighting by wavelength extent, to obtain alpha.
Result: 5.97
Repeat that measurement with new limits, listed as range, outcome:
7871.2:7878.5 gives 6.01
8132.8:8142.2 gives 6.11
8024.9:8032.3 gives 5.93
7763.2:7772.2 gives 6.13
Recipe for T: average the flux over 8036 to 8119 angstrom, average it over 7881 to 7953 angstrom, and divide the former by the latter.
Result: 1.0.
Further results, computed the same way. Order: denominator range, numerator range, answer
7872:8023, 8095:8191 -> 1.00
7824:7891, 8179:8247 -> 0.96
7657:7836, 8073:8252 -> 0.98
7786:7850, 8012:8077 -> 0.99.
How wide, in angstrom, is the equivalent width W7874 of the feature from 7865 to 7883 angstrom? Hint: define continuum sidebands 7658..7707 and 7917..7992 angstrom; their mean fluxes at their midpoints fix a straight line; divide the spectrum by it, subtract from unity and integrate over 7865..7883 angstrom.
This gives 0.09 angstrom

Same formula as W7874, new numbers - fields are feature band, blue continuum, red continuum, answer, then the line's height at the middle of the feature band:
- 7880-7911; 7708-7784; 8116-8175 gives 0.5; 6.13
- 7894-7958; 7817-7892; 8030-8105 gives 1.6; 6.13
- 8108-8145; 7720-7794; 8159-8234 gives -0.9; 5.99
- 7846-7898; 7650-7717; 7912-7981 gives -0.7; 6.02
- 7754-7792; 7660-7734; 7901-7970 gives -0.4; 6.08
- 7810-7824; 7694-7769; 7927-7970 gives -0.3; 6.08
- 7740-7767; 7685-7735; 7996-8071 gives 0.3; 6.16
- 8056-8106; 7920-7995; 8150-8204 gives -0.5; 6.02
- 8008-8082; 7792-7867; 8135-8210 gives -0.6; 6.08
